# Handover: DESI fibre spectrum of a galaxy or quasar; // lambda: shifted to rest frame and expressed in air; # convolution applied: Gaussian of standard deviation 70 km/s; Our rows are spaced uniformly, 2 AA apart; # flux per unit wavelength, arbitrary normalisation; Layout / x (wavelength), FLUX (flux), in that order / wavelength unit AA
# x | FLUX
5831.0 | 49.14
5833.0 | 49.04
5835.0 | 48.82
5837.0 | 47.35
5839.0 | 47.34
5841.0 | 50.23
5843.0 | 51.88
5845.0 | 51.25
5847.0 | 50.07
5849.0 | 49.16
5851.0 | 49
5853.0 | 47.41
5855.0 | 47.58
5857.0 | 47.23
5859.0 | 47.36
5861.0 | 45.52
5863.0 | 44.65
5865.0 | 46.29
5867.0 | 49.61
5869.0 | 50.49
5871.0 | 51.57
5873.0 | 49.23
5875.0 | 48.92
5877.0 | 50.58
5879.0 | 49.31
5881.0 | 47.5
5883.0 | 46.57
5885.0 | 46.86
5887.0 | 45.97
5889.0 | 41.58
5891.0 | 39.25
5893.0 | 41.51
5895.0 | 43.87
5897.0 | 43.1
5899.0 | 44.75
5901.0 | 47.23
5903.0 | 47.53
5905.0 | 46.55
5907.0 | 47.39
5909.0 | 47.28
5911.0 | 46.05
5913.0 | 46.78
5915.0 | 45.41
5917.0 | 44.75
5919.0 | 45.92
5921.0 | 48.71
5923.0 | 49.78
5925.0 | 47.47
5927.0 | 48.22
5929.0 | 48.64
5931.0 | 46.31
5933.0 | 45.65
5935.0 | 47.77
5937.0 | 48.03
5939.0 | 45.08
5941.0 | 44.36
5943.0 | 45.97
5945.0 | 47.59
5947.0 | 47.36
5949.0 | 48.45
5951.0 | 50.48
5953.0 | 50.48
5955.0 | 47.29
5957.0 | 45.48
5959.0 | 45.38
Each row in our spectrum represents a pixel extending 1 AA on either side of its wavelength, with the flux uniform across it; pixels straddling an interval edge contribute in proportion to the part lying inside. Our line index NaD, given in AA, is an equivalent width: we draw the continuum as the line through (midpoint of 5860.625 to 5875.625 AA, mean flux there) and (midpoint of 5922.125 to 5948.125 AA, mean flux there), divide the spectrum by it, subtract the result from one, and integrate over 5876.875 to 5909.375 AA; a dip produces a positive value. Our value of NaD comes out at 1.6 AA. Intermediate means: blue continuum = 48.4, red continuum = 47.1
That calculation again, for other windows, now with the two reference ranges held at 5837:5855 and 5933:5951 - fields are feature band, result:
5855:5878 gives 0.2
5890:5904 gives 1.2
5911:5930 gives 0.1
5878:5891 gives 0.7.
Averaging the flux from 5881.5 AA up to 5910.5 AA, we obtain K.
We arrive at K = 45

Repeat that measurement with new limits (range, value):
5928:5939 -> 47.1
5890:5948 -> 46.1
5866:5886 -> 49.1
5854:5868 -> 46.9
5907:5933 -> 47.1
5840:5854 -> 49.9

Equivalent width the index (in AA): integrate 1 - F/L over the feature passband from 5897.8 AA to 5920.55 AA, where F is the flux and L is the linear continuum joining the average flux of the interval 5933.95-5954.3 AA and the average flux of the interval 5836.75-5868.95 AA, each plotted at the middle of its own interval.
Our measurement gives 0.7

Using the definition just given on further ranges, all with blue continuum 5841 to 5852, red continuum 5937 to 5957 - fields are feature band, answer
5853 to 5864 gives 0.7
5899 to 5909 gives 0.3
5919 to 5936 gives 0.1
